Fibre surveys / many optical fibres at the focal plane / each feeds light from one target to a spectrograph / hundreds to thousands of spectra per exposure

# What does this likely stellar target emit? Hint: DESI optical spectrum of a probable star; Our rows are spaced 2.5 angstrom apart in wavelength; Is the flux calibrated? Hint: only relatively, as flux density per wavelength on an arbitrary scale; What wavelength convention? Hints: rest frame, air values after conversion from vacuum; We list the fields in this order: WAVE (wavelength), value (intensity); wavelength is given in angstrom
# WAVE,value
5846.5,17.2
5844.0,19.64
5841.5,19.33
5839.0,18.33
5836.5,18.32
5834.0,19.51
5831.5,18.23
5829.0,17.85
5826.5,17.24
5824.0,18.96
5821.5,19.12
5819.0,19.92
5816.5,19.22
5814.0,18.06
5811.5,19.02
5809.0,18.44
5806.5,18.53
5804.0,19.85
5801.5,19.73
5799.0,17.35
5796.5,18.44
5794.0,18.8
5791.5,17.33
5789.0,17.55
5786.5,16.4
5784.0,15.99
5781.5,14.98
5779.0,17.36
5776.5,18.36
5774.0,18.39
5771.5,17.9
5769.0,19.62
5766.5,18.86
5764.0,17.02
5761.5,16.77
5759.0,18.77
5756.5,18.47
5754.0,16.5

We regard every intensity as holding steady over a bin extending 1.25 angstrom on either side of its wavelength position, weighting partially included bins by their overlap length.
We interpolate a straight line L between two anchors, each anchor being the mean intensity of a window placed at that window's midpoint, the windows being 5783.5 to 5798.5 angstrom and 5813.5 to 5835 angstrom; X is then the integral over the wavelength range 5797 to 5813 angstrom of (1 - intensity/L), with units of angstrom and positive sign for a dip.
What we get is -0.71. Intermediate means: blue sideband 17.5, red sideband 18.7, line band 18.8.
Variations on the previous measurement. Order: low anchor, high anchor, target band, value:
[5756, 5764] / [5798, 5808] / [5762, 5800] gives 1.5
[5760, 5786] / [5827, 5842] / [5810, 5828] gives -0.5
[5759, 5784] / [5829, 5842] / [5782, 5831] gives -0.2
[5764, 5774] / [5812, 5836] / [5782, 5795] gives 1.1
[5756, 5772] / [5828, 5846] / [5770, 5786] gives 1.0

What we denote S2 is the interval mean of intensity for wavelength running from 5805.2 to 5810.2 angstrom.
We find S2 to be 18.5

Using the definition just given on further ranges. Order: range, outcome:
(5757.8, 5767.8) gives 17.9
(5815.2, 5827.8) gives 18.9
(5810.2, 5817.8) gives 18.8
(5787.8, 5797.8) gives 18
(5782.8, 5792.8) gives 16.8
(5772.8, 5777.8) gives 18.4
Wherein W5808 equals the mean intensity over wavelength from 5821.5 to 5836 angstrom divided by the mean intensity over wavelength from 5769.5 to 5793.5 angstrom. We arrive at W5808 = 1.07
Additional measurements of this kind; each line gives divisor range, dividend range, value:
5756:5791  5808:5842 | 1.06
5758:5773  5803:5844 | 1.03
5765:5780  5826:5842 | 1.00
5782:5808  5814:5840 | 1.04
